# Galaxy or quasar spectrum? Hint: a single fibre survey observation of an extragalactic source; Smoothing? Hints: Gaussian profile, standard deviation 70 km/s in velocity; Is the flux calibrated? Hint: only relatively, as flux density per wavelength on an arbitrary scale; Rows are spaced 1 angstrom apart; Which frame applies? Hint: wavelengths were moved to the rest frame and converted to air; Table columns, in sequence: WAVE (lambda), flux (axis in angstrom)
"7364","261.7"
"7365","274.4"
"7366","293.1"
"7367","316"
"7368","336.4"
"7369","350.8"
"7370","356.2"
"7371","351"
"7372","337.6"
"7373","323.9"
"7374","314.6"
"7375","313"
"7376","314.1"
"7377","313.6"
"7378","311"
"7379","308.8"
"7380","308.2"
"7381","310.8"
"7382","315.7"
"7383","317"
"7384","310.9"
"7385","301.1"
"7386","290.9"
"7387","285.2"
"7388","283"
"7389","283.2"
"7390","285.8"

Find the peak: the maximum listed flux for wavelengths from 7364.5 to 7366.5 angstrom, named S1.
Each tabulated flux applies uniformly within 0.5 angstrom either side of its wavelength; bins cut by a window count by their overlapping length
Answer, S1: 293.1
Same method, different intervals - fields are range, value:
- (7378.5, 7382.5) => 315.7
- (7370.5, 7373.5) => 351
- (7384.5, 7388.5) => 301.1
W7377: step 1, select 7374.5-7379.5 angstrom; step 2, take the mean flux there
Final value 312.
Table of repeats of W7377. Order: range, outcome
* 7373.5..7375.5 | 314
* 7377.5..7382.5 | 311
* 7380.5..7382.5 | 313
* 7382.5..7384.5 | 314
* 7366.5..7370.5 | 340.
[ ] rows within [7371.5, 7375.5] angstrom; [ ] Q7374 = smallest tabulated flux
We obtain 313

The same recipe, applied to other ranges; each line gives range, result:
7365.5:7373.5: 293.1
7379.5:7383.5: 308.2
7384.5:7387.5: 285.2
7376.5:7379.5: 308.8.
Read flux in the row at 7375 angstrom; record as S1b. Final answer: 313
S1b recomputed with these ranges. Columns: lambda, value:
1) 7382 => 315.7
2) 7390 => 285.8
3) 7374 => 314.6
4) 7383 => 317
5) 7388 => 283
